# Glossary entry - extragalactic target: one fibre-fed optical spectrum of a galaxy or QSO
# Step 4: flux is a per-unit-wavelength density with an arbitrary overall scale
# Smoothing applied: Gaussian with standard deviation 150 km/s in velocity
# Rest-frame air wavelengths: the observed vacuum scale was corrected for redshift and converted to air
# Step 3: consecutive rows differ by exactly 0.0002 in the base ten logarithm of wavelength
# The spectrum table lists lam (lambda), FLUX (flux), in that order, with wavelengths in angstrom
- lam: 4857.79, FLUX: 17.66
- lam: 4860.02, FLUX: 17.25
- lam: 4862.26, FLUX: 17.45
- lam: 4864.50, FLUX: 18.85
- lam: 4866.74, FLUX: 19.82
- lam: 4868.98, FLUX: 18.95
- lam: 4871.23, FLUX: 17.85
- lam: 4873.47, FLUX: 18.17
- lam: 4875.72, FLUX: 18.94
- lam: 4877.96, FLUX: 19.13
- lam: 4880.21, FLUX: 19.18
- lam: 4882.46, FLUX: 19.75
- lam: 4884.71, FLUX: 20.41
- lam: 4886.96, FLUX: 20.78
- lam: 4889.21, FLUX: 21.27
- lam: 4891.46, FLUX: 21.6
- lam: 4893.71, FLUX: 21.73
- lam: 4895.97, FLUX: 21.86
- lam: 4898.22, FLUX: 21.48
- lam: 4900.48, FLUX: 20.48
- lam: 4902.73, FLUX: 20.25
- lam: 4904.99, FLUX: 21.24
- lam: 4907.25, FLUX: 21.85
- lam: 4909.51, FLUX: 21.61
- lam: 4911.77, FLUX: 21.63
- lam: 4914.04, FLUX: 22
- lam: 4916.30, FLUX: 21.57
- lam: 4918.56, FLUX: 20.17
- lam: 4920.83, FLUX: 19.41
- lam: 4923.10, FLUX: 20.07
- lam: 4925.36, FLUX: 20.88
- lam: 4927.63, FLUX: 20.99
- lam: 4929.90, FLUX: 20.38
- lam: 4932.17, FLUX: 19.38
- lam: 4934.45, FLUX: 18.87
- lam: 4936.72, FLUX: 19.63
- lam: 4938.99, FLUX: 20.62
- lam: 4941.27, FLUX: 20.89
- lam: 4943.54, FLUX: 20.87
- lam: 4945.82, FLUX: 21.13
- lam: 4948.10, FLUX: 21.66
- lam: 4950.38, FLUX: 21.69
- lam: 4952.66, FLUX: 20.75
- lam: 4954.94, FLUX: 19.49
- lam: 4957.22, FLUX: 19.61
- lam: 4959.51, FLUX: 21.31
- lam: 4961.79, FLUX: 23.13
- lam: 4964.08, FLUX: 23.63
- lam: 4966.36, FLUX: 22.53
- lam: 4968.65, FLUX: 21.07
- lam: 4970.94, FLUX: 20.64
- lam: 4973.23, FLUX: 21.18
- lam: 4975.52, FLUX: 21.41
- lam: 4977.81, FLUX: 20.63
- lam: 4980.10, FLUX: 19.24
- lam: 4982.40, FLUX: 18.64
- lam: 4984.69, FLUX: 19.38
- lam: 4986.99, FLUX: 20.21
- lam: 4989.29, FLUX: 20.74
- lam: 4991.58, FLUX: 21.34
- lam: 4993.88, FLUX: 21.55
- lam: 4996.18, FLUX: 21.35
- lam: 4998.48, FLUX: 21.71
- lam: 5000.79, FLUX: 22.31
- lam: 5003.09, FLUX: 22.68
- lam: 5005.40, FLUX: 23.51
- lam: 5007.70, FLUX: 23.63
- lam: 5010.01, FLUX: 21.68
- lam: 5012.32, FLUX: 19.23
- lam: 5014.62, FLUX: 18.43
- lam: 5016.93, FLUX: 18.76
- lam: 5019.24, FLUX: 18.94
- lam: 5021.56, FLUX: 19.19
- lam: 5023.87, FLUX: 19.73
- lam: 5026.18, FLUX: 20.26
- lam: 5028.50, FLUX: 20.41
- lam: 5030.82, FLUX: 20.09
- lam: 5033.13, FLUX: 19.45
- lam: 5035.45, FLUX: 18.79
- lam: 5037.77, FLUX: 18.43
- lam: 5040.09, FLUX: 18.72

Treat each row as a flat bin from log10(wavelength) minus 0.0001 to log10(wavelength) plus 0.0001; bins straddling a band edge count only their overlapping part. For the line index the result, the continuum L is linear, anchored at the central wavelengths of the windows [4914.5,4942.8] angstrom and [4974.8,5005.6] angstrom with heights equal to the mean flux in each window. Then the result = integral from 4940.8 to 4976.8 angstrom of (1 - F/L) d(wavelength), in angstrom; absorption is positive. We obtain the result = -1.2 angstrom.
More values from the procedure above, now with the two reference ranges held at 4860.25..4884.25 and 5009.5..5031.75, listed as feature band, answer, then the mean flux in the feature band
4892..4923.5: -3.6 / 21.1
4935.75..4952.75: -1.5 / 20.9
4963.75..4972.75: -1.1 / 21.8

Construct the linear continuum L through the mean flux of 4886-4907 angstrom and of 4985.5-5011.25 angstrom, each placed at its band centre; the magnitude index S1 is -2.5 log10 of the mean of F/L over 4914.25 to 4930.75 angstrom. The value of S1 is 0.04 mag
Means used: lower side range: 21.2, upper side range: 21.8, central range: 20.6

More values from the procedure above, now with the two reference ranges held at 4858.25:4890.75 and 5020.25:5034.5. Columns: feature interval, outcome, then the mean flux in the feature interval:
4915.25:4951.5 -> -0.060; 20.5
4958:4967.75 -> -0.153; 22.5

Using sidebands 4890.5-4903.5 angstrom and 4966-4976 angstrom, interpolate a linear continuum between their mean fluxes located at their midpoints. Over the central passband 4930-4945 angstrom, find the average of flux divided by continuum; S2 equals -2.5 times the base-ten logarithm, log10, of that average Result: 0.06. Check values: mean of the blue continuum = 21.3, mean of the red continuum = 21.3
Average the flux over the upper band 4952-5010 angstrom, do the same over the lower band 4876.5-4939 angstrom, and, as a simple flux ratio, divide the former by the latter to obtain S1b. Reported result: 1.0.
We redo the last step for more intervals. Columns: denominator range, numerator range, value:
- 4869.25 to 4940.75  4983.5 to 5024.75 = 1.02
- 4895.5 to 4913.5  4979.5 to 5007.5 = 0.99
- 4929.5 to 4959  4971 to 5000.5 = 1.01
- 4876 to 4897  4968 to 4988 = 0.98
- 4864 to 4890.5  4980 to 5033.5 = 1.06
